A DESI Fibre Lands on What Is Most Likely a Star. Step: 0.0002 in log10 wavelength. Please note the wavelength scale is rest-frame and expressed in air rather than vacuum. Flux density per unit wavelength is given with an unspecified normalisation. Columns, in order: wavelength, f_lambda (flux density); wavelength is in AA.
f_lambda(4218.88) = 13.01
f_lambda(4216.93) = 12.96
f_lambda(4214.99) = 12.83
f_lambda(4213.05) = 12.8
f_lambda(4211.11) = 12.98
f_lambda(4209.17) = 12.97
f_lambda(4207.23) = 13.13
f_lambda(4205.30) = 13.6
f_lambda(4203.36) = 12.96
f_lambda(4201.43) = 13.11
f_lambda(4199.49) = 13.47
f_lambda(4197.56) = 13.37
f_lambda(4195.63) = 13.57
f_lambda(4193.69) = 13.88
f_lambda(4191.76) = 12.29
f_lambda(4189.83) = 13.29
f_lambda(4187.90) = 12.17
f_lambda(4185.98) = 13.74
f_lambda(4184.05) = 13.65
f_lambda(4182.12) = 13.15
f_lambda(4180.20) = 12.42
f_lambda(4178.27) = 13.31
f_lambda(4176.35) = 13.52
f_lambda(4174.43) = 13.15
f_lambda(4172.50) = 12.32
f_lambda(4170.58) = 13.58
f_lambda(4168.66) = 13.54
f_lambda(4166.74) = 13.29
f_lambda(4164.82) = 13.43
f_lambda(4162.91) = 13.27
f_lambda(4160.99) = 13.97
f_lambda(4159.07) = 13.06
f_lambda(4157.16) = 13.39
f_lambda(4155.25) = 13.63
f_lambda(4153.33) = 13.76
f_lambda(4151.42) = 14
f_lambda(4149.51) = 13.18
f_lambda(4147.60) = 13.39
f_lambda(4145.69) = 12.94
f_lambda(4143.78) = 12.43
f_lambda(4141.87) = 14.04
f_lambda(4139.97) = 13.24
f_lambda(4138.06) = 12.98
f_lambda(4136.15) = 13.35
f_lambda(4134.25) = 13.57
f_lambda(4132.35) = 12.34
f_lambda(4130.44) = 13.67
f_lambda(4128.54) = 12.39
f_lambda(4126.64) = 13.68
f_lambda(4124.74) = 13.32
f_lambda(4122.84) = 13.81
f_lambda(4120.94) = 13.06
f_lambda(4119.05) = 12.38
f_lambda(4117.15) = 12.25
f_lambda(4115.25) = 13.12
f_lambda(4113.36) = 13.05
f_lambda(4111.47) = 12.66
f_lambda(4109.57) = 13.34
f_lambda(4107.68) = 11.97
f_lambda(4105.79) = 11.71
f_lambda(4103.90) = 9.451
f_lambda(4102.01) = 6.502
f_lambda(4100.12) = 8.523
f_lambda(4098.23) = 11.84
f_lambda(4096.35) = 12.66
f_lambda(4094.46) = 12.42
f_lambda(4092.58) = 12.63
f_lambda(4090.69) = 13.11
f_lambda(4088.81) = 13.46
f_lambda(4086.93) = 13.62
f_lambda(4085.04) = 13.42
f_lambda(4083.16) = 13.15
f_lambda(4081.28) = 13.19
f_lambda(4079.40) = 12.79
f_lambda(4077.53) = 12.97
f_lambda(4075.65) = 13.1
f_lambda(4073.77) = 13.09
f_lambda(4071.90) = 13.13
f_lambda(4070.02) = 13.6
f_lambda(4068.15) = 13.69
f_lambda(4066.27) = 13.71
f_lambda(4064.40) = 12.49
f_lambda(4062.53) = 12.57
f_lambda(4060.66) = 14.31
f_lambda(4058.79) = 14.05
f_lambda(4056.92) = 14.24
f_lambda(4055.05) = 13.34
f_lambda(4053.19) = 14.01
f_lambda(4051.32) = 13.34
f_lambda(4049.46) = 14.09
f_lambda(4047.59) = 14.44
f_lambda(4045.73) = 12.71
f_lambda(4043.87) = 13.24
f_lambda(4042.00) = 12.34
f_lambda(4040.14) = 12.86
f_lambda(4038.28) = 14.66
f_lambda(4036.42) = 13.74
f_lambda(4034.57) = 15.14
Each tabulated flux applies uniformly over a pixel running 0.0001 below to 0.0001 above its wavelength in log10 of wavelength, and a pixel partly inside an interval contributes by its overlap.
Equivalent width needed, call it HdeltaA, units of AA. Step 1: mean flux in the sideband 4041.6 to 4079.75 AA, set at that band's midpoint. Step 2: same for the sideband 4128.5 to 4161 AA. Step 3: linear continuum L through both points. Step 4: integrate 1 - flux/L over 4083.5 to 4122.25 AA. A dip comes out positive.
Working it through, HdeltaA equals 3.7 AA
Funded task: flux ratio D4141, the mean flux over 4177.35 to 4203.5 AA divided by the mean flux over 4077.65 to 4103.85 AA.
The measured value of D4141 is 1.09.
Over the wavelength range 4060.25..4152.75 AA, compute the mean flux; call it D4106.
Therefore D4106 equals 12.8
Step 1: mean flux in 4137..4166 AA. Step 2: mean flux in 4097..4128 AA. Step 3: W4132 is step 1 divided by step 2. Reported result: 1.1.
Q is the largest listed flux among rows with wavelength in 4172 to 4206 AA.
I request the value 13.88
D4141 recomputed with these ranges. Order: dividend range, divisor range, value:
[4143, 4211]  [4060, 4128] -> 1.05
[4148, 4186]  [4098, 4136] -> 1.10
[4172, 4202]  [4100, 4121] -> 1.14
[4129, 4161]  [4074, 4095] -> 1.02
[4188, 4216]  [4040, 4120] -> 1.03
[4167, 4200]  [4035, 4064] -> 0.97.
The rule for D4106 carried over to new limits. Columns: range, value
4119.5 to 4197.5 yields 13.3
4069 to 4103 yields 12.4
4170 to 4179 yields 13.2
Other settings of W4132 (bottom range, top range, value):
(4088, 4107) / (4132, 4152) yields 1.18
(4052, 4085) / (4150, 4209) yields 0.99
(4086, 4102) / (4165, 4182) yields 1.10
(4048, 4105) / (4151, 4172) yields 1.06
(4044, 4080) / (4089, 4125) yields 0.89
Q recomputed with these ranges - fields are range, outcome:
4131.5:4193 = 14.04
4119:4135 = 13.81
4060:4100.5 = 14.31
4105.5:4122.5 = 13.34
